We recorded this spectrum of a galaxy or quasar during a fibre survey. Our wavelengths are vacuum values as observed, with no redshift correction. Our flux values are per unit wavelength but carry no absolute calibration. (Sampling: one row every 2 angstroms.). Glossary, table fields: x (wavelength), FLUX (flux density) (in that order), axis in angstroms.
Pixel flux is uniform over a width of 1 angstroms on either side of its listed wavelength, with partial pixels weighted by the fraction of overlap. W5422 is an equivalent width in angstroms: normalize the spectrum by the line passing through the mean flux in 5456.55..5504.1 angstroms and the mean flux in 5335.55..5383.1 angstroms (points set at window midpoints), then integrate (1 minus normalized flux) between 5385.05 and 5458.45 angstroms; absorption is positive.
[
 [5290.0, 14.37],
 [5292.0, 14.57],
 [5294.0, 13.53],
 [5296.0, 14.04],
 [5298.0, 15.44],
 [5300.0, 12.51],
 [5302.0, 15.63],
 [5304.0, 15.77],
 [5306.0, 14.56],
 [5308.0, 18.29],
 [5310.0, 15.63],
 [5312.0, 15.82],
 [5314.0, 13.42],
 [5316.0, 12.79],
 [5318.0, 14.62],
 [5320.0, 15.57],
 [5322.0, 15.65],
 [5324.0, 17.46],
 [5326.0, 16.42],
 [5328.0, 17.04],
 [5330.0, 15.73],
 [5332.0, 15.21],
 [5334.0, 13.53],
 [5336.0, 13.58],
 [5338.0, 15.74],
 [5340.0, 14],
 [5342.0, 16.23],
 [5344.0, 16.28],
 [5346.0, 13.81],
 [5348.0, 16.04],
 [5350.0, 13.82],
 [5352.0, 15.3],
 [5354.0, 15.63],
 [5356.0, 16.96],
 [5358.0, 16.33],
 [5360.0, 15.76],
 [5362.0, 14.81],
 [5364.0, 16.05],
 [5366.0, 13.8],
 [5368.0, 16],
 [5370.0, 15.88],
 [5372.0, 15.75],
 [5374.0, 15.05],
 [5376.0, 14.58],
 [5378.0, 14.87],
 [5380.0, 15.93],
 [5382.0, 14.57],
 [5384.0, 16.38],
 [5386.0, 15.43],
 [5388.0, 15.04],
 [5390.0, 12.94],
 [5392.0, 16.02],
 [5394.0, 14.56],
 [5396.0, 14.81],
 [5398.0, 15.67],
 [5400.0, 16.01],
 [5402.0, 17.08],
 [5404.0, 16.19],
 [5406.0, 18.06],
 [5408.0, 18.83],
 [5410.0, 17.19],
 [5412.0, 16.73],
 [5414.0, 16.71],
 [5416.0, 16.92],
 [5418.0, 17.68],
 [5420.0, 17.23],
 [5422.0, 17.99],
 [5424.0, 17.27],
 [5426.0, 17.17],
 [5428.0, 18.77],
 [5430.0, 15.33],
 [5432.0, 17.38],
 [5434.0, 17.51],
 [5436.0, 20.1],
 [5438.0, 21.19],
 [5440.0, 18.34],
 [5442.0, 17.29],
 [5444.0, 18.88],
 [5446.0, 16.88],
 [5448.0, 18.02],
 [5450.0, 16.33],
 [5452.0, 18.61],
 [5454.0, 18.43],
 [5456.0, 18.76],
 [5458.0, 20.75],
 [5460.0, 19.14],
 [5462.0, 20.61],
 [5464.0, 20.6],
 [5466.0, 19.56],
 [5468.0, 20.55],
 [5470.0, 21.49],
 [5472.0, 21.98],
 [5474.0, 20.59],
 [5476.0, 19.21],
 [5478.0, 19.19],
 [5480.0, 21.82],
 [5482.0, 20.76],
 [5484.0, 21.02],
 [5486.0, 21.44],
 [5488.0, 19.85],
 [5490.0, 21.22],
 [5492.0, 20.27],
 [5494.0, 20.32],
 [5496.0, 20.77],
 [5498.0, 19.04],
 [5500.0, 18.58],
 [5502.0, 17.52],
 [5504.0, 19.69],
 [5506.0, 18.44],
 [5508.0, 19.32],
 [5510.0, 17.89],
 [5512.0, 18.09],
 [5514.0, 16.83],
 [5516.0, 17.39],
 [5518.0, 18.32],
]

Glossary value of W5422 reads 2.7 angstroms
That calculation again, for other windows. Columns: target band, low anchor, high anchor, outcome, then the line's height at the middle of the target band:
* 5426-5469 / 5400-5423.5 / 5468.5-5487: 1.17 angstroms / 19.2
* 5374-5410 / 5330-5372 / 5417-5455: 1.80 angstroms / 16.5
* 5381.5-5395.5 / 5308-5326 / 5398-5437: 1.47 angstroms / 16.8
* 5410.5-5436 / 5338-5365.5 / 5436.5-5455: 0.37 angstroms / 17.6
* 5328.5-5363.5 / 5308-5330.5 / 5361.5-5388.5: 0.44 angstroms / 15.5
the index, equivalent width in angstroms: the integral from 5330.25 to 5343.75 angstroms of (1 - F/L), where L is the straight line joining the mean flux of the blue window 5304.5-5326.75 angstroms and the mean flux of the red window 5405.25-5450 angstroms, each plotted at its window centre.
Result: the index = 0.89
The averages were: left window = 15.5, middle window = 14.9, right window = 17.8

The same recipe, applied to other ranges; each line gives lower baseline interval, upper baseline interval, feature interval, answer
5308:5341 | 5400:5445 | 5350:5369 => 0.7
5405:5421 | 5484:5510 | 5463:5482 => -1.5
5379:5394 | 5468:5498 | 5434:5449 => -0.3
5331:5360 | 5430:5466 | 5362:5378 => 0.8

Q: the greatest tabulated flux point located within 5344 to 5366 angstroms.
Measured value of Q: 16.96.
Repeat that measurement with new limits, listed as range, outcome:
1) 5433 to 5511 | 21.98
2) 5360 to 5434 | 18.83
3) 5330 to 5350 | 16.28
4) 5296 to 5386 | 18.29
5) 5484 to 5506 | 21.44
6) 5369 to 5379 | 15.88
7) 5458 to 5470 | 21.49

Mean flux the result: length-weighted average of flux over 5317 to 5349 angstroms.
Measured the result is 15.4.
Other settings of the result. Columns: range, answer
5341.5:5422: 15.8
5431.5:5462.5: 18.6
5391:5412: 16.5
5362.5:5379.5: 15.3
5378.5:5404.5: 15.4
